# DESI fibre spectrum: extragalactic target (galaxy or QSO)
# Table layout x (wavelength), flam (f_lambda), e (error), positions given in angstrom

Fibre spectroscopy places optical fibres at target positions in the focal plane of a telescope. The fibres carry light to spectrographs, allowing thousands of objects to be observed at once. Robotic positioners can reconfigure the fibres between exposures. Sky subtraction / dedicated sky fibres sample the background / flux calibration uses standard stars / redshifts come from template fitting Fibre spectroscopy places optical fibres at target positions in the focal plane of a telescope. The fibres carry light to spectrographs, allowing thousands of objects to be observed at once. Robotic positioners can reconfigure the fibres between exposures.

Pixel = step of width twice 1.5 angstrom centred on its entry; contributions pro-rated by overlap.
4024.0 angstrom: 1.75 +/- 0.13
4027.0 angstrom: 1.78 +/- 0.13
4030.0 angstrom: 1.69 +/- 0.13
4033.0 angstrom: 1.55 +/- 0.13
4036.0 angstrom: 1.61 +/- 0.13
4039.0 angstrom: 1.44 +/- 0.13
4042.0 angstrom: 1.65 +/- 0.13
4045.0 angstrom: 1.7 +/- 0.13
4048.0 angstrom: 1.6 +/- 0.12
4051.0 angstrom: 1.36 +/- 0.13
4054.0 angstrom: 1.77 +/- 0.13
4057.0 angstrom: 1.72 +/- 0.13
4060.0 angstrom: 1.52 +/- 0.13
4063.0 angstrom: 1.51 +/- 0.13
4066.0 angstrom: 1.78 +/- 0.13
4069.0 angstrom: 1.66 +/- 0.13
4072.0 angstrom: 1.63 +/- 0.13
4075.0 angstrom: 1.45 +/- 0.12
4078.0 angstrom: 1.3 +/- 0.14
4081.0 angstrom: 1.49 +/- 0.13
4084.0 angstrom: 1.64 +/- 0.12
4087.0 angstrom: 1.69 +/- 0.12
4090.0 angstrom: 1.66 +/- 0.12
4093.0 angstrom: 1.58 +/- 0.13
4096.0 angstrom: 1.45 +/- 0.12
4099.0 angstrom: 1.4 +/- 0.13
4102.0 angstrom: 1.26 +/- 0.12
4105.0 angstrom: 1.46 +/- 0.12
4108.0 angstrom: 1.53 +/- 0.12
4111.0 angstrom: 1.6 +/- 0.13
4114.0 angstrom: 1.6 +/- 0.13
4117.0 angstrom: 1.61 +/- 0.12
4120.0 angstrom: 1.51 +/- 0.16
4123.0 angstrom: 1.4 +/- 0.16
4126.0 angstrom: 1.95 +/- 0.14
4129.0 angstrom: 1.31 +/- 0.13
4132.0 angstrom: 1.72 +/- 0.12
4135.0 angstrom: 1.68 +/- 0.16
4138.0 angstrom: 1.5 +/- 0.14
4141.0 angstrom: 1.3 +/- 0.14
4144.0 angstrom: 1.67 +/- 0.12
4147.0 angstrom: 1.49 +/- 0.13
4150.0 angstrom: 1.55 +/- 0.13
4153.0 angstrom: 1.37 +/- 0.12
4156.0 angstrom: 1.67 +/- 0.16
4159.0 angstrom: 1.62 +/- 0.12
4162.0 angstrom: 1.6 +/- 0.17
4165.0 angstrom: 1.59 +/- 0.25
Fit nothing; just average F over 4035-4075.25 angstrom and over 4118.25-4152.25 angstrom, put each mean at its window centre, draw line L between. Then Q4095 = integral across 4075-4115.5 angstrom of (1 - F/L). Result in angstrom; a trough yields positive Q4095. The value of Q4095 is 1.7 angstrom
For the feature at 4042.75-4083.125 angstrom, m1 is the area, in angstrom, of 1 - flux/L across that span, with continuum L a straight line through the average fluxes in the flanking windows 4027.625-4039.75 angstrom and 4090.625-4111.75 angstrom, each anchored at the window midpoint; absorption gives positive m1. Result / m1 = -0.94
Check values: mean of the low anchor 1.6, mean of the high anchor 1.47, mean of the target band 1.58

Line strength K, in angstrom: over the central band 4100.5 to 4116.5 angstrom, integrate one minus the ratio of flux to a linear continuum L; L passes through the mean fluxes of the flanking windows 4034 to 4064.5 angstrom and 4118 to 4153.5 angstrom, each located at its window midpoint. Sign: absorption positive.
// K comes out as 0.6 angstrom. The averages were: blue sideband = 1.59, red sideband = 1.54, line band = 1.5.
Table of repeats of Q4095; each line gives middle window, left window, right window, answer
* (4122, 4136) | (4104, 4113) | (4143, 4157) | -0.7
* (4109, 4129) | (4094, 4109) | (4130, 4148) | -1.4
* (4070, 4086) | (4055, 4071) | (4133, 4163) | 1.1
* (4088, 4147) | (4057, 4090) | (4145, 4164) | 1.1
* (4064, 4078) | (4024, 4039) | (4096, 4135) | 0.0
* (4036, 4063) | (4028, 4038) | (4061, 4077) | 0.2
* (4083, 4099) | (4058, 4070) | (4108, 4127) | 0.2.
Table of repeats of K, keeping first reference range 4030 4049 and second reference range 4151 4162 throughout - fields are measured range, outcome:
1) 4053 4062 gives -0.4 angstrom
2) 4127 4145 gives 0.3 angstrom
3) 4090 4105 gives 1.2 angstrom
